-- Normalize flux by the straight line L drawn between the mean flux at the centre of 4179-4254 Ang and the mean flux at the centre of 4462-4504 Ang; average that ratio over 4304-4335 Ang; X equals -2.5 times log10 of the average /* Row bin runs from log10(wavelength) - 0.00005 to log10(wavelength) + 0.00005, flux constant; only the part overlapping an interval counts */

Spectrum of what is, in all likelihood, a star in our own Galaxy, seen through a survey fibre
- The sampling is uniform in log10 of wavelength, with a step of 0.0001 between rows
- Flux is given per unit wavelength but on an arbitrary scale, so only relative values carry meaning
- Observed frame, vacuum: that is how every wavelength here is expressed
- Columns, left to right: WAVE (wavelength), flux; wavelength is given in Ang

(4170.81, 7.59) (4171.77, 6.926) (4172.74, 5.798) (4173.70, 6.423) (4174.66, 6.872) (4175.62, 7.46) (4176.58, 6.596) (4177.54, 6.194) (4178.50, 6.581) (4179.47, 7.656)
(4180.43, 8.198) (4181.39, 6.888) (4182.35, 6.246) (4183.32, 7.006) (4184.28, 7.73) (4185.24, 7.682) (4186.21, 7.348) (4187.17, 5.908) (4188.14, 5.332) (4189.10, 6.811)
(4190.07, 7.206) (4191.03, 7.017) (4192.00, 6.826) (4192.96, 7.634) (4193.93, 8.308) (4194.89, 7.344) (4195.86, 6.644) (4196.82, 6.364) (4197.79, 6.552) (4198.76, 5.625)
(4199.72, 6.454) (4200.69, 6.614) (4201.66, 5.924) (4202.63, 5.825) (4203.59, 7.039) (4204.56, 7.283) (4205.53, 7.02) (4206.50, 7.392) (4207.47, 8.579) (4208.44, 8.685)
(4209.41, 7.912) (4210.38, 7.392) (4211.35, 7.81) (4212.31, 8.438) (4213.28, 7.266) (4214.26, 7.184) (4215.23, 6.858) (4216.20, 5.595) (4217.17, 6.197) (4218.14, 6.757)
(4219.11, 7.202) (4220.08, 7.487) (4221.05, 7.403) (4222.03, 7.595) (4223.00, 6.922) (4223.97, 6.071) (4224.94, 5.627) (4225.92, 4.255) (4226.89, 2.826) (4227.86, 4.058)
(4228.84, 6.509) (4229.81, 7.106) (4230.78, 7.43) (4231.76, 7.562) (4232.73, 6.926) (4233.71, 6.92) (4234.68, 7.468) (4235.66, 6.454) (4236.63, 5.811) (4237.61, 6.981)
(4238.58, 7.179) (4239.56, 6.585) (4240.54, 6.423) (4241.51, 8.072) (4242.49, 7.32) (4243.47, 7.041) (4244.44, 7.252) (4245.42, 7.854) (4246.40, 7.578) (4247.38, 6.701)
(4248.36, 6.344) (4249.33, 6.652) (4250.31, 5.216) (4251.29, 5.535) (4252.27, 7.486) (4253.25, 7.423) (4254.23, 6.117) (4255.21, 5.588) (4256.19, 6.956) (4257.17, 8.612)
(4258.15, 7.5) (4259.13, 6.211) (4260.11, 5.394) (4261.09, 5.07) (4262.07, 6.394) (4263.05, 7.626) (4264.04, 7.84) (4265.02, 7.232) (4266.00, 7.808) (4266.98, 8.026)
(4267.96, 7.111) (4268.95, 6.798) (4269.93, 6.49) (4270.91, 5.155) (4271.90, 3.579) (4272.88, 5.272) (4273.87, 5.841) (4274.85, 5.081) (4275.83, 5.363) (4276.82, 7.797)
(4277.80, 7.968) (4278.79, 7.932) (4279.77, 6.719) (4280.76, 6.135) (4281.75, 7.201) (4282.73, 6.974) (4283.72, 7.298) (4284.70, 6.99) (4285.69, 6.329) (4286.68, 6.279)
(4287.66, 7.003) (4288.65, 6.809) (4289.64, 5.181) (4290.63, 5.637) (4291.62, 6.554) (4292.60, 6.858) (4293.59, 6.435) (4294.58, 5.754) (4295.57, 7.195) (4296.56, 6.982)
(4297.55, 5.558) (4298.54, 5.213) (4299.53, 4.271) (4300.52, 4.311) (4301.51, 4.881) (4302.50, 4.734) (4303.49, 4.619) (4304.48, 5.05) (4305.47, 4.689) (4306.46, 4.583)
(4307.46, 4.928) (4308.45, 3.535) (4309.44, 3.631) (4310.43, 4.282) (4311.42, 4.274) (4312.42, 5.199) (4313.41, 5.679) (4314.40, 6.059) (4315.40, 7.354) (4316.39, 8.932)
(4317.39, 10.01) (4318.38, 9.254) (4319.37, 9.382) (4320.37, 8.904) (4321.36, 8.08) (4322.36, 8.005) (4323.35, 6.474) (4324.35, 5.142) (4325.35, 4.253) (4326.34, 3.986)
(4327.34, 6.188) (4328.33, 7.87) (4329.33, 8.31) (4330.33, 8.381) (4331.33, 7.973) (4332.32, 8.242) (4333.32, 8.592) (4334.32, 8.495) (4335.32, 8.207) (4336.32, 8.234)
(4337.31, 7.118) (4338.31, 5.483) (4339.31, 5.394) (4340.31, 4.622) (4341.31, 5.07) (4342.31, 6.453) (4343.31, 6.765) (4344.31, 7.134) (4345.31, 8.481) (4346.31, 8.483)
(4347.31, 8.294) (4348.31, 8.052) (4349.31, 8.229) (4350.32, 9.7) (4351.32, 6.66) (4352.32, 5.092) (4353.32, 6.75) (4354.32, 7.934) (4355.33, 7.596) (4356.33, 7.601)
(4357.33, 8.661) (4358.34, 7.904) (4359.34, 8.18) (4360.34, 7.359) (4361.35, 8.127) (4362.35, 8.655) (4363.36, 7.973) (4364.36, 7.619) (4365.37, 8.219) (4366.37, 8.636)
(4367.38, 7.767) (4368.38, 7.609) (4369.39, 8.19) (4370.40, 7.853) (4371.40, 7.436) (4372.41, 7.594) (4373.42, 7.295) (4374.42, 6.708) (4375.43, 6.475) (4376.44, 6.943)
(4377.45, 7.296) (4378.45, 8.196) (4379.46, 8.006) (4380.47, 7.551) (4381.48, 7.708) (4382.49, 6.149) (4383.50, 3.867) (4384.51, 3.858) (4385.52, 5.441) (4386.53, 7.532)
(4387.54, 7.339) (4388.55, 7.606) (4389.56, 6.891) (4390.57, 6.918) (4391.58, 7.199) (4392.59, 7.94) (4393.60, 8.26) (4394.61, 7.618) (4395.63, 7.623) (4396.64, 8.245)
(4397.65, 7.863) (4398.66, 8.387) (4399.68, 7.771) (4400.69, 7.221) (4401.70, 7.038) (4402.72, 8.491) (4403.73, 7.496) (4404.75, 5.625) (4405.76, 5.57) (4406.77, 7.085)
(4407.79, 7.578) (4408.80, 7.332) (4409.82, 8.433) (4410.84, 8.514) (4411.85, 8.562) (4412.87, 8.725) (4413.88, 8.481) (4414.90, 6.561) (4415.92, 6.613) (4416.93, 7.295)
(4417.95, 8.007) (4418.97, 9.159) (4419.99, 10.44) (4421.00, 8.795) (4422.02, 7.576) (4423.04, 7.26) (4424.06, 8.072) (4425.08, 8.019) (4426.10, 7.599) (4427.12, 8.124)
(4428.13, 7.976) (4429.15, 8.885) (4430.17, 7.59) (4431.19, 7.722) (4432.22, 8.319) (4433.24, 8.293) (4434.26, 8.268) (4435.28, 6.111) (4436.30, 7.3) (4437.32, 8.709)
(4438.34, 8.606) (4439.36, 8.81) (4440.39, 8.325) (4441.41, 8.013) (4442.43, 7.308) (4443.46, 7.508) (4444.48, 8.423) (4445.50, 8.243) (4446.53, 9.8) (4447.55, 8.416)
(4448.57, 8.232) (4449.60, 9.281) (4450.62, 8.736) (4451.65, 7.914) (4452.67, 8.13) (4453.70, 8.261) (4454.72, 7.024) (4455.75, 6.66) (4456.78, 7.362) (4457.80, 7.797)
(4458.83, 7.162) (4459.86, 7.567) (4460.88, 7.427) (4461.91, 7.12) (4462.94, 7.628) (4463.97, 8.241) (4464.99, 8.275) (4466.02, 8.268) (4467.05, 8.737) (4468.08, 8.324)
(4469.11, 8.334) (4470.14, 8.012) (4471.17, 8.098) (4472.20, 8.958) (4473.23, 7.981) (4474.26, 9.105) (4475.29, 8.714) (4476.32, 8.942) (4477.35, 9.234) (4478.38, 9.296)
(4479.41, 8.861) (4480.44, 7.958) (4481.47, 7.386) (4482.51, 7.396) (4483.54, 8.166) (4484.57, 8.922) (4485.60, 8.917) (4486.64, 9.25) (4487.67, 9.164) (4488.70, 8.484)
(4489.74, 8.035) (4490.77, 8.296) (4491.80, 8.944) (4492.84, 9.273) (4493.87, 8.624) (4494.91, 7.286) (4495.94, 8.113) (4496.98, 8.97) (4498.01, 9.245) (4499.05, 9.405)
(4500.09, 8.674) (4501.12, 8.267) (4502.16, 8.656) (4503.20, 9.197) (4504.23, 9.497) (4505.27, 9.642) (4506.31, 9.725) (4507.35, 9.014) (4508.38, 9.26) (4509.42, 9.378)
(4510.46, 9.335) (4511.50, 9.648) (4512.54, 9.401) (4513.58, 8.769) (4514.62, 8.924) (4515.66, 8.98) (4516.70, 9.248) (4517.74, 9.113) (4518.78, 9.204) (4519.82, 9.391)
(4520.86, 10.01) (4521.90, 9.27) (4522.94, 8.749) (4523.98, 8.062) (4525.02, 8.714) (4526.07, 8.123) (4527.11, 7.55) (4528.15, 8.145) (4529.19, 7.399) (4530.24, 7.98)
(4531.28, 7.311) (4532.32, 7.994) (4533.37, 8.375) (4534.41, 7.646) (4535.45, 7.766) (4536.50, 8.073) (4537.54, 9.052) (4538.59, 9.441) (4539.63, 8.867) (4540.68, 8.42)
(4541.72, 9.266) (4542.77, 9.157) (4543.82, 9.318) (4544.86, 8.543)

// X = 0.13 mag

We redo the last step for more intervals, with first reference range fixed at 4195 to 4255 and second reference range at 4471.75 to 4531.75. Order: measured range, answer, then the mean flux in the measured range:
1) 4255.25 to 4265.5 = 0.03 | 6.83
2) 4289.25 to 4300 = 0.21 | 5.98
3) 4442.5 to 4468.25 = 0.05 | 8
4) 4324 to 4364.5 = 0.05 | 7.31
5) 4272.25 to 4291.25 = 0.11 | 6.49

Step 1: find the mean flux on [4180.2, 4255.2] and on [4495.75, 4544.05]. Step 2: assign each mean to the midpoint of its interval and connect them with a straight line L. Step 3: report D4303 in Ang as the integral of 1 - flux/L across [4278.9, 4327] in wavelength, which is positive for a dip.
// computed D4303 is 8.13 Ang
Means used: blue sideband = 6.82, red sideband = 8.8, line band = 6.13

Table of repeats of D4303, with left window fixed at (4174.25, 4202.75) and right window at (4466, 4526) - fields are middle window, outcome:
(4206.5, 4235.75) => 0.9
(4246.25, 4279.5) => 3.4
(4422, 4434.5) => 0.6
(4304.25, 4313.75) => 3.8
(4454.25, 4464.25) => 1.4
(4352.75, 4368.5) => 0.1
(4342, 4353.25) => 0.4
